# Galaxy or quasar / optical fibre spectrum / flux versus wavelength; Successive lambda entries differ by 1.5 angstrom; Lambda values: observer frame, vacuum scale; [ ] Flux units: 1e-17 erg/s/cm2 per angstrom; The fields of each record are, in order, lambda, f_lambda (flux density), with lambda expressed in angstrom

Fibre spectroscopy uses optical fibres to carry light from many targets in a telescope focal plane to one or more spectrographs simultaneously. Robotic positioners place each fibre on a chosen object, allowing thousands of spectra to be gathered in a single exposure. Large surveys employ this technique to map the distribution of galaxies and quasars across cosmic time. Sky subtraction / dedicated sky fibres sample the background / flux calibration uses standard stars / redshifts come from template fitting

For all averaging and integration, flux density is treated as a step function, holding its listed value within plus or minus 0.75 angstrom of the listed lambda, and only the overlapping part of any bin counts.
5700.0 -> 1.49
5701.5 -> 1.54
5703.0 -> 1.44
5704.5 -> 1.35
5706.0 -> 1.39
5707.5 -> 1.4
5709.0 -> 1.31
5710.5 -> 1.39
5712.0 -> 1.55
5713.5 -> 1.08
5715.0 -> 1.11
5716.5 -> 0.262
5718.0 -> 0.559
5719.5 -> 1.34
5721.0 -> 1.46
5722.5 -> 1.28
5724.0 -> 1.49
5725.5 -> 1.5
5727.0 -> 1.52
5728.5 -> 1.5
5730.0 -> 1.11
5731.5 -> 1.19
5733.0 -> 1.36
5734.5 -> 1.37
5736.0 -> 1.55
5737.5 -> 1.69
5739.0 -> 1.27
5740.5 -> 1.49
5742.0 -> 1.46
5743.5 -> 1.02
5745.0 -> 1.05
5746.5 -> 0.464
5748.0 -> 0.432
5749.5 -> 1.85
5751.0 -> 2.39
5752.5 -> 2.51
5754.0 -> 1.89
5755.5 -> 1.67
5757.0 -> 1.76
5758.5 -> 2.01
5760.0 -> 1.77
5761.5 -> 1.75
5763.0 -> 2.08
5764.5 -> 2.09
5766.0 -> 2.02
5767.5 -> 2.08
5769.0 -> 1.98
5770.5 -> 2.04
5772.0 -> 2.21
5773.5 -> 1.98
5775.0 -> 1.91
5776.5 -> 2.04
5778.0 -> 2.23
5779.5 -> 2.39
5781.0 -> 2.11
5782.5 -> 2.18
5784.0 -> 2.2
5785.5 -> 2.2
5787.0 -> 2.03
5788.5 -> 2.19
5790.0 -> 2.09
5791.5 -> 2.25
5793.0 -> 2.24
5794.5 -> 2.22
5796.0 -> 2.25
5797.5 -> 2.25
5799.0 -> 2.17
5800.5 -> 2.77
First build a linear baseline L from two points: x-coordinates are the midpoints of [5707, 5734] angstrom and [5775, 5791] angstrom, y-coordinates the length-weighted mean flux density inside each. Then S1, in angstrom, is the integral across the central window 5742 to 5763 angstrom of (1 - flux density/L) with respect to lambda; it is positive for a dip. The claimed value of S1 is 1.6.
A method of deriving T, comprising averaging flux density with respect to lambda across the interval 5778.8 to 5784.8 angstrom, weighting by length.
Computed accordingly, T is 2.22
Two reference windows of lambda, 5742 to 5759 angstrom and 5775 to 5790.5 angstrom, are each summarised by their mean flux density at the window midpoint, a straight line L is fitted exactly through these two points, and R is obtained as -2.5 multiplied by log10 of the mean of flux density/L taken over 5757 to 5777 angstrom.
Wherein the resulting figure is -0.08 mag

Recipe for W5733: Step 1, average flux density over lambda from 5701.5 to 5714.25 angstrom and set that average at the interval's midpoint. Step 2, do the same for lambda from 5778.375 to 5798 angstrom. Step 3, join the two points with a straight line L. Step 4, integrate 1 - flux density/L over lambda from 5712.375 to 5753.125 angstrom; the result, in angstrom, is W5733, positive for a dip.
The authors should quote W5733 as 8.2 angstrom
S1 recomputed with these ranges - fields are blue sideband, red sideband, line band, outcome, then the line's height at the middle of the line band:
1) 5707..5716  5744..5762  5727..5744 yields 1.1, 1.47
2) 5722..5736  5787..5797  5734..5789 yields -0.3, 1.8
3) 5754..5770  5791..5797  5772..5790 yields -0.2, 2.11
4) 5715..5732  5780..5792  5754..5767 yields -1.0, 1.77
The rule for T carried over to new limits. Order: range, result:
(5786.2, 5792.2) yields 2.14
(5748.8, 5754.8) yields 2.16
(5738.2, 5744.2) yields 1.32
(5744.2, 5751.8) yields 1.24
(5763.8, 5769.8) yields 2.04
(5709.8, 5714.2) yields 1.34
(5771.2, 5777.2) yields 2.04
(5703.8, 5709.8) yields 1.36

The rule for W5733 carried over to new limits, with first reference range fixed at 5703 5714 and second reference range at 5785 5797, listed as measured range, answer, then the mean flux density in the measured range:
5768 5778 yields -0.2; 2.04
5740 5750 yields 3.7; 1.08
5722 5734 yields 1.4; 1.37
